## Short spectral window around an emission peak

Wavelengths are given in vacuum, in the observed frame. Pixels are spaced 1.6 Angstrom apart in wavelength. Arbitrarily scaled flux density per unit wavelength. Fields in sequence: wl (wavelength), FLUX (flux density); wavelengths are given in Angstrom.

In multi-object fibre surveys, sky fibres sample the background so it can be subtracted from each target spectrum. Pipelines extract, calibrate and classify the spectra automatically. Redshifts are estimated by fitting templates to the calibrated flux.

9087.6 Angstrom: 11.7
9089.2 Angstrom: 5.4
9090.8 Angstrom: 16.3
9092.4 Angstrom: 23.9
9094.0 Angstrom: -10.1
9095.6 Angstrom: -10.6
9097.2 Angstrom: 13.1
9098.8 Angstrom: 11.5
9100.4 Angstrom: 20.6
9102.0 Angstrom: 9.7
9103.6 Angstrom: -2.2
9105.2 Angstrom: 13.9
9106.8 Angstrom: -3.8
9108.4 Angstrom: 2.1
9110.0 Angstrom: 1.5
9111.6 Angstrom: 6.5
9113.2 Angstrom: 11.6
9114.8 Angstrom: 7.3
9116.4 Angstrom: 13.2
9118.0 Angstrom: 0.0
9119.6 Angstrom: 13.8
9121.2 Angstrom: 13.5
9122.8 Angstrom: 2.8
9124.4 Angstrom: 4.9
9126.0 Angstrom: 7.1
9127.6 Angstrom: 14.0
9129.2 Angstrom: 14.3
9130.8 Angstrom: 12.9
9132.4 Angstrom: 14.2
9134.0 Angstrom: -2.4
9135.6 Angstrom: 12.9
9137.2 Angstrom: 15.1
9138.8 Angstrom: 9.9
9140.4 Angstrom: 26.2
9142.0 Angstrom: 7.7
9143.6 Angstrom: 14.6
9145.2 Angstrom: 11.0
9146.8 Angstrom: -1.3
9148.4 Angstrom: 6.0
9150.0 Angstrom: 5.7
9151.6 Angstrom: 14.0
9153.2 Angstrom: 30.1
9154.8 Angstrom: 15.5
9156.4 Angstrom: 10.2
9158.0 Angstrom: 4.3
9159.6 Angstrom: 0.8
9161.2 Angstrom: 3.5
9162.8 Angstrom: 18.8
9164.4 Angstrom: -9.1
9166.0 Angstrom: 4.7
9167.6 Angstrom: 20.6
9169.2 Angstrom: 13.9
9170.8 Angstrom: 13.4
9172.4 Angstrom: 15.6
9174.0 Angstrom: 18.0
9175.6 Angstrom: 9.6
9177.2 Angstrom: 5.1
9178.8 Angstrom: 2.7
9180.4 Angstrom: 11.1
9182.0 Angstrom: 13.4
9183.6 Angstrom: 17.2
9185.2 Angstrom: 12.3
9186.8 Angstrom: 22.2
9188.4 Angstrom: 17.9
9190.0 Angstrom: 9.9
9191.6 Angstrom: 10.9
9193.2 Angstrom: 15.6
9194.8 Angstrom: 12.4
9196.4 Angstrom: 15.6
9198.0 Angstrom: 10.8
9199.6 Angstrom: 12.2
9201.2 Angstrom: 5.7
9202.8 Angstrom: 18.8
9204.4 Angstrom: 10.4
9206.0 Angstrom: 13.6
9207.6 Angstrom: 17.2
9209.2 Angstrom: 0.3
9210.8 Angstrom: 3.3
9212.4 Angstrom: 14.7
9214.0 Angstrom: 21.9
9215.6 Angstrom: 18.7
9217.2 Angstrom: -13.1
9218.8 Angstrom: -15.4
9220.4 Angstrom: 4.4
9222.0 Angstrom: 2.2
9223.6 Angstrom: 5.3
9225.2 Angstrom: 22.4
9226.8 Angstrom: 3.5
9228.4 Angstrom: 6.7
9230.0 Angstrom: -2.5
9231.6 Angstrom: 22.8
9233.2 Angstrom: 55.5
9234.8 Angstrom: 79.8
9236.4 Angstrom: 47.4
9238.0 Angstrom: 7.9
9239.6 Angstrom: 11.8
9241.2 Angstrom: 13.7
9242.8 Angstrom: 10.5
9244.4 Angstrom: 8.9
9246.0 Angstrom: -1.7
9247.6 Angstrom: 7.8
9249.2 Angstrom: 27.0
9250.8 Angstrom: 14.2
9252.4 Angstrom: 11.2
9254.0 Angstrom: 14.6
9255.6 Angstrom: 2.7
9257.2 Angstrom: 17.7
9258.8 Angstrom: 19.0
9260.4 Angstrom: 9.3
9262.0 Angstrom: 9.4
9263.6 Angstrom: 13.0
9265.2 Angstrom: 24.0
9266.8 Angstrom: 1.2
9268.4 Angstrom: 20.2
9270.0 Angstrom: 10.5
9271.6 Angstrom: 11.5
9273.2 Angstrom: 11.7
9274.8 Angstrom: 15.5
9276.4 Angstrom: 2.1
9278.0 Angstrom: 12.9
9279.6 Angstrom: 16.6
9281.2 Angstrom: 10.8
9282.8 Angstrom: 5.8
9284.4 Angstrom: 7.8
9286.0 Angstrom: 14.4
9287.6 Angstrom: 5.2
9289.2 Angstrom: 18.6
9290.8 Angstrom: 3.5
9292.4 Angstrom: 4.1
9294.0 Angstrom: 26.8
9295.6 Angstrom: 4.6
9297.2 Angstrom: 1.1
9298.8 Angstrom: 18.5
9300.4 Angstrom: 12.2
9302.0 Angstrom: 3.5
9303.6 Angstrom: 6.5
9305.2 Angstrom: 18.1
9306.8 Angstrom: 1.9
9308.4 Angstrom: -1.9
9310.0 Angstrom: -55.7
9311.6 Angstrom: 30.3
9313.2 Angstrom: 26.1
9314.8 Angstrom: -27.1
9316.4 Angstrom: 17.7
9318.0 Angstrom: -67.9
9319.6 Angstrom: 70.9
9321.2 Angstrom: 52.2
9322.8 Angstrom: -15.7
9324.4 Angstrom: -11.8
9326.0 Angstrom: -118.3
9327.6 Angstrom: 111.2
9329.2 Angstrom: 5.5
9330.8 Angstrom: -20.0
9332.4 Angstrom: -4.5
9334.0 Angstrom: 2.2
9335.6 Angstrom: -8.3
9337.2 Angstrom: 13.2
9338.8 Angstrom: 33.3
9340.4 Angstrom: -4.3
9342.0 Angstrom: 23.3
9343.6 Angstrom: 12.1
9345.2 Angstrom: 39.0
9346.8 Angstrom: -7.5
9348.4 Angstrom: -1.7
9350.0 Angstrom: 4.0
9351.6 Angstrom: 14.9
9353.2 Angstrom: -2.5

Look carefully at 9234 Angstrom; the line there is H-beta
